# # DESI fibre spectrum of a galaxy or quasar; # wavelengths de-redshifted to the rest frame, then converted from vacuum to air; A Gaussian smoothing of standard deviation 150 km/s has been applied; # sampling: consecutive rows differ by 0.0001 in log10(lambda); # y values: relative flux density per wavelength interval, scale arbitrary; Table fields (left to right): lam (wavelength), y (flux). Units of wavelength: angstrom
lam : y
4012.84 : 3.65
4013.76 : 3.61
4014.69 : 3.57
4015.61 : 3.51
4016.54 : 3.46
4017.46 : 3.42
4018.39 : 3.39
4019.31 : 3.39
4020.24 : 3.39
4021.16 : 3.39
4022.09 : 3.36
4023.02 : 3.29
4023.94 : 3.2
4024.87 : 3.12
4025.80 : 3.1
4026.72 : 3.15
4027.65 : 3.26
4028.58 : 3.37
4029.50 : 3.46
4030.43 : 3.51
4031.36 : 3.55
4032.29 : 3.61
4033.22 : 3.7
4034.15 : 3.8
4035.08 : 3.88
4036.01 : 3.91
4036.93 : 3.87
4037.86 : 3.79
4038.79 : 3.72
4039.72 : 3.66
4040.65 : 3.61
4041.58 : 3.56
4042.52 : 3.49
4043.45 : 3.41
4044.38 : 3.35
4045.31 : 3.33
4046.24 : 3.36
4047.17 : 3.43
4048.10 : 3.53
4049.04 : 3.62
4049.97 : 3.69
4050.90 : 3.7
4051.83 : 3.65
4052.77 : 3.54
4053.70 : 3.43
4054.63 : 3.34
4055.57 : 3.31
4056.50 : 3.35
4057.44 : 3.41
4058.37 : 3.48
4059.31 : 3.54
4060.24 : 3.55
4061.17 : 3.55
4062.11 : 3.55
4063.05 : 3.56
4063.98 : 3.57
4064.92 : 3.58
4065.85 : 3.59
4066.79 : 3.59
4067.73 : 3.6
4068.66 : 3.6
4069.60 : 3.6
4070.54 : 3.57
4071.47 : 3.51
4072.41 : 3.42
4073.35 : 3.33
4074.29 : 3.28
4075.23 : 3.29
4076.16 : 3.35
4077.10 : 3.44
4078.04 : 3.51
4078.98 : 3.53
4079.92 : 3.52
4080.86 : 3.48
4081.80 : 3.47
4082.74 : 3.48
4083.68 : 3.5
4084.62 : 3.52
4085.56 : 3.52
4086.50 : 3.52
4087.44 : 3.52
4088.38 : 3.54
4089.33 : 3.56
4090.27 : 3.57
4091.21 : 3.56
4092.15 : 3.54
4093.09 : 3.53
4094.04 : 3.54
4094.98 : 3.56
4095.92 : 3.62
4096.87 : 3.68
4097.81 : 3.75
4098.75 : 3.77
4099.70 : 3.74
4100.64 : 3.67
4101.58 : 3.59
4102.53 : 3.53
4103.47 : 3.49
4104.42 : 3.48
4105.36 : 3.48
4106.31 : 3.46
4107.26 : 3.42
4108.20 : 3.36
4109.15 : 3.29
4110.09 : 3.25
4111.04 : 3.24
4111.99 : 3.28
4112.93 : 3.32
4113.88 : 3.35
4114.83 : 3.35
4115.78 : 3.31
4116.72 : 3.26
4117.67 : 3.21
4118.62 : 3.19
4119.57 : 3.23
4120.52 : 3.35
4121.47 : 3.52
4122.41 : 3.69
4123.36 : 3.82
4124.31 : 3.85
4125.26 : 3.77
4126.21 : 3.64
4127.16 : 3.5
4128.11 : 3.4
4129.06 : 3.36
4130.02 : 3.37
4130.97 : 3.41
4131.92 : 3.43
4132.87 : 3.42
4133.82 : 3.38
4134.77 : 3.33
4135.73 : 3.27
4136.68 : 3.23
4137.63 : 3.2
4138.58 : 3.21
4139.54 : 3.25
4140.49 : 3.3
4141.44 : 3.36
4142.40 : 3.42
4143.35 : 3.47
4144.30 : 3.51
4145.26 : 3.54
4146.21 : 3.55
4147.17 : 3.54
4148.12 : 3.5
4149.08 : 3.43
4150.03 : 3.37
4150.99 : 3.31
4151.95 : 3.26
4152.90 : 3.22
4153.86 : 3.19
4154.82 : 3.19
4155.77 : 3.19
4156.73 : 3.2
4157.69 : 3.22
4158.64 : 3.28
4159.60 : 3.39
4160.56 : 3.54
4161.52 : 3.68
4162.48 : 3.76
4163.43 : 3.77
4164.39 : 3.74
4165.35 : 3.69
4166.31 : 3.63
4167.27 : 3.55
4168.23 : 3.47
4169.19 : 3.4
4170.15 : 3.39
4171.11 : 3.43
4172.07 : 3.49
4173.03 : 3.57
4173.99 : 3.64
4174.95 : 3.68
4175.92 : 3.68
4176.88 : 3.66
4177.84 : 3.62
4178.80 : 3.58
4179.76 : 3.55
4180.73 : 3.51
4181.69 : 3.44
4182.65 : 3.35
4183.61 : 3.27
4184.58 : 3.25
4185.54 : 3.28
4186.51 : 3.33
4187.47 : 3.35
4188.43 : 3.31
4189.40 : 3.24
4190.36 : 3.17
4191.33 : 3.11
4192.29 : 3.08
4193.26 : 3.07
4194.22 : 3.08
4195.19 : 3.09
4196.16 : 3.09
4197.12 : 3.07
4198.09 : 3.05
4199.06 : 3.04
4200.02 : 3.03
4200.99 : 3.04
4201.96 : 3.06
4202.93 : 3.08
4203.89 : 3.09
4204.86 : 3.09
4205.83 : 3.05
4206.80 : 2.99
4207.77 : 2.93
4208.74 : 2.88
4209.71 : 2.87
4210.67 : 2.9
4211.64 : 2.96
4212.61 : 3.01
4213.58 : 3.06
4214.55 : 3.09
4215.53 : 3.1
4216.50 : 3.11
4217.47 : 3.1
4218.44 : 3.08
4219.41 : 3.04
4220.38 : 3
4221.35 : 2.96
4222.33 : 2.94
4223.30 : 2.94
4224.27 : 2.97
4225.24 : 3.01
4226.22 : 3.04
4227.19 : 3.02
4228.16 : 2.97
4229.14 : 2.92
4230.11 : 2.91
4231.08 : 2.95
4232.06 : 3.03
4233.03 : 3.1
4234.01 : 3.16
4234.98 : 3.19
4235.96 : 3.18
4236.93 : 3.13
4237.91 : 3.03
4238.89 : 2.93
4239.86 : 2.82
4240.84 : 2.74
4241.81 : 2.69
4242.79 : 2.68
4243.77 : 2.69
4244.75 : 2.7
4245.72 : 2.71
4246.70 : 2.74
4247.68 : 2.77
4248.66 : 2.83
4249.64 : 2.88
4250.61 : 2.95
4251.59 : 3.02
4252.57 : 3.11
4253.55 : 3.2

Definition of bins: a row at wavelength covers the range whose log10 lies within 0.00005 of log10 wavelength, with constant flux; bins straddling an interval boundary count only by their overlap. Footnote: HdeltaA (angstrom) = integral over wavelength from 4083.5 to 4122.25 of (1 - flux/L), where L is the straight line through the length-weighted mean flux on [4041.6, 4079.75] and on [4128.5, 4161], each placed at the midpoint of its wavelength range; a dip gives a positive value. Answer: -0.6 angstrom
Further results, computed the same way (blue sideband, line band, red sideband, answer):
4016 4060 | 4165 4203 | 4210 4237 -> -2.53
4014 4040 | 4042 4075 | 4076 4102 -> 0.29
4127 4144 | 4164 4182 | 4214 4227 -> -2.00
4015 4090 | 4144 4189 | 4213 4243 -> -4.03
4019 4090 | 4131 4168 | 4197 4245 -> -2.34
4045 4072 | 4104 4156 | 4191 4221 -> -1.56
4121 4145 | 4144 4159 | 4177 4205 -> 0.15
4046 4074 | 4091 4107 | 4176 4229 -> -0.81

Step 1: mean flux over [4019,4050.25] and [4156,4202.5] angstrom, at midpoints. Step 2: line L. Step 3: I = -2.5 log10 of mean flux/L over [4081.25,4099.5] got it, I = -0.04 mag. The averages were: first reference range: 3.5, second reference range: 3.37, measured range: 3.57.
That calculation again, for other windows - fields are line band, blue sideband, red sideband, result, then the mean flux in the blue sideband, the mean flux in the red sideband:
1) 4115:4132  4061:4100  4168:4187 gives 0.02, 3.53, 3.48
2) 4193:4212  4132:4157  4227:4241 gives 0.04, 3.34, 3.01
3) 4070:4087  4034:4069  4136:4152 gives 0.02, 3.56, 3.38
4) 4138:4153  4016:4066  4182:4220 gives -0.05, 3.5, 3.1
